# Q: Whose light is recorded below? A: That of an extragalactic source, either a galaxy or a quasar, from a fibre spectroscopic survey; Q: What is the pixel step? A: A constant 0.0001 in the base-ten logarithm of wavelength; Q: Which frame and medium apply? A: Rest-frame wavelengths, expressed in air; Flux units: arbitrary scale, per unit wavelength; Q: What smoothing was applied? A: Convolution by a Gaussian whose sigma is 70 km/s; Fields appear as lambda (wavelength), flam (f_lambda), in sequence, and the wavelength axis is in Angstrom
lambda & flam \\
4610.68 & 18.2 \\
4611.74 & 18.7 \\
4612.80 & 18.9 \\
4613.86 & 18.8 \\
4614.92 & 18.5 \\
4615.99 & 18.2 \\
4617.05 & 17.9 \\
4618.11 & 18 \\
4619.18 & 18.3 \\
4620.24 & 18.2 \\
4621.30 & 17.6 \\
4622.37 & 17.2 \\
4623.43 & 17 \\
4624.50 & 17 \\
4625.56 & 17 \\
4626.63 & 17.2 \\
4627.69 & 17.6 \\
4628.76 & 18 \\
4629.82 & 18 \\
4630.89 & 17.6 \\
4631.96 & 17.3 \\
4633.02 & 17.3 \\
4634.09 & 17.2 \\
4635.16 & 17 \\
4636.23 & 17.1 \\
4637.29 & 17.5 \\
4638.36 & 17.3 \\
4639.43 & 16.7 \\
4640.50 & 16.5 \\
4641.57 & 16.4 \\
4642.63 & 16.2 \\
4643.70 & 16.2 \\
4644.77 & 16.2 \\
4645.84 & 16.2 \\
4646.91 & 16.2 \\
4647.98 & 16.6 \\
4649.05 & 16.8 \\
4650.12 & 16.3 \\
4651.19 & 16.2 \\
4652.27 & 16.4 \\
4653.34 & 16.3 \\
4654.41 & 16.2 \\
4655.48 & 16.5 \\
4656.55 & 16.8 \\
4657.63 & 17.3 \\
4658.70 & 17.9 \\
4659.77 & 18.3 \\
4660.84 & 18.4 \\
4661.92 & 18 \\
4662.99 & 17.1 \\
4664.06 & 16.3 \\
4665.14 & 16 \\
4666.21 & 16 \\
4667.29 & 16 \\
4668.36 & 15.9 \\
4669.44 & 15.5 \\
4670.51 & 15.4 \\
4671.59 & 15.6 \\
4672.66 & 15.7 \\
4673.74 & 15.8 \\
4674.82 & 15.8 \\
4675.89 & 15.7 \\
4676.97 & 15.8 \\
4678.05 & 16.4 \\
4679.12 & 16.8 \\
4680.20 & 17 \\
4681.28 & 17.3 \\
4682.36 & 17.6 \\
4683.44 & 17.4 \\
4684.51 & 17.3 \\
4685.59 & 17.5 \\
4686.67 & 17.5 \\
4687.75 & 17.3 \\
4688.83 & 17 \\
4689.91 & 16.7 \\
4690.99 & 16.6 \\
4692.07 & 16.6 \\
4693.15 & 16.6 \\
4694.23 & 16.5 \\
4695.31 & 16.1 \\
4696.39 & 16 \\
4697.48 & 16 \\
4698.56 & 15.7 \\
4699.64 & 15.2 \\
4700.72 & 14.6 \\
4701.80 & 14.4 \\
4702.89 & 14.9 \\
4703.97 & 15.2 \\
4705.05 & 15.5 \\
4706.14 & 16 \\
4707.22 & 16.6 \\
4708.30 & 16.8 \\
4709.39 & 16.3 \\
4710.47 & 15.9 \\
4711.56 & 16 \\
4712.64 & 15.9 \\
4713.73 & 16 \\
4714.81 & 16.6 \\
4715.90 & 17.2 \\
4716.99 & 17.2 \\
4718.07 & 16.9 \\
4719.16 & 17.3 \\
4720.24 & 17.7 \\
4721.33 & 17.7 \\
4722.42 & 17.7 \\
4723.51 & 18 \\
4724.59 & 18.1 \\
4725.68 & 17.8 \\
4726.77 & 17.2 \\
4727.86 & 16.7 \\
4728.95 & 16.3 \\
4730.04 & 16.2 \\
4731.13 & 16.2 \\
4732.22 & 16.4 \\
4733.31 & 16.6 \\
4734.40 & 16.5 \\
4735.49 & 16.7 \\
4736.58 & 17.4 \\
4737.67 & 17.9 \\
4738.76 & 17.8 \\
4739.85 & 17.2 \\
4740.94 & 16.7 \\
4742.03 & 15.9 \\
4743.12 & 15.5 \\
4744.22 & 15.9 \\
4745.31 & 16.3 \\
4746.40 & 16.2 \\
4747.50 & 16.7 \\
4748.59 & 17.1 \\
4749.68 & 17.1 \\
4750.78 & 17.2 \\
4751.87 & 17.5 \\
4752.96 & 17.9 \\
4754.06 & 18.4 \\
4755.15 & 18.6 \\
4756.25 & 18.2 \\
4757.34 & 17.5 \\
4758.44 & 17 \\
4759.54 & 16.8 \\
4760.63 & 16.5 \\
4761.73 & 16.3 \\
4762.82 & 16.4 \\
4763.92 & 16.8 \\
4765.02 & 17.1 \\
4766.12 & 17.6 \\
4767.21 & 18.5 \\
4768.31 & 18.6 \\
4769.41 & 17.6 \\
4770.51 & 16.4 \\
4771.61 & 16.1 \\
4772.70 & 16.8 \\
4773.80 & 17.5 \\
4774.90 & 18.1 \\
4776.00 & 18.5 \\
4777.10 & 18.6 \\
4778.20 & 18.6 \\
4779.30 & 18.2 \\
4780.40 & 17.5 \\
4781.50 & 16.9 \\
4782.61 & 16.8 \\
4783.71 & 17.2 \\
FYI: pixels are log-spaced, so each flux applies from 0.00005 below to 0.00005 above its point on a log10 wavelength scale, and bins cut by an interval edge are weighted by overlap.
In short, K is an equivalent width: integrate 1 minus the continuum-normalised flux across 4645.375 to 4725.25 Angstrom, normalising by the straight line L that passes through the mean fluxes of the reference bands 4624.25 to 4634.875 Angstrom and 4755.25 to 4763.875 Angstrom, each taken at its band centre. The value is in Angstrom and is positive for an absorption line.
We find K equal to 3.4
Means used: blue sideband 17.4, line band 16.5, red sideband 17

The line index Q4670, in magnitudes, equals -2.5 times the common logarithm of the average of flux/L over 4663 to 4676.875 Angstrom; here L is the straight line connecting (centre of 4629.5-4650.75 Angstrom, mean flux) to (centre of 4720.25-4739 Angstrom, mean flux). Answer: 0.07 mag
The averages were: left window 16.8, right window 17.1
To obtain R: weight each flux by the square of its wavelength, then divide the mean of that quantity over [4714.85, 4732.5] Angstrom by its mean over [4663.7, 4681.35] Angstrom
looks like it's 1.09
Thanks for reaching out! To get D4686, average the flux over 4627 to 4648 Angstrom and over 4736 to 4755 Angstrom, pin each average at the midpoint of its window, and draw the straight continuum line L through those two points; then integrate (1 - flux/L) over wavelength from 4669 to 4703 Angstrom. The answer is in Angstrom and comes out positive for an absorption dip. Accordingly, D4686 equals 1.4 Angstrom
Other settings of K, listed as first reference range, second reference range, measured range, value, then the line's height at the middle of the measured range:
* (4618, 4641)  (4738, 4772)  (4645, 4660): 0.56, 17.3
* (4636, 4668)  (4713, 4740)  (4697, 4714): 1.30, 17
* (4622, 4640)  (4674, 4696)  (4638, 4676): 1.27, 17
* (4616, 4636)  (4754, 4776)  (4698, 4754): 2.54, 17.4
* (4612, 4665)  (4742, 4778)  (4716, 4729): -0.15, 17.2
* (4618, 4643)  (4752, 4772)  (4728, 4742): 0.45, 17.3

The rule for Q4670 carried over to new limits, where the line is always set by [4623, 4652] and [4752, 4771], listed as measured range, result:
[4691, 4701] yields 0.08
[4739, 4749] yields 0.06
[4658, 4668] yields -0.01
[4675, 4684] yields 0.02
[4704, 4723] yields 0.04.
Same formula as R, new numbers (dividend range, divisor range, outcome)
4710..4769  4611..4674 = 1.04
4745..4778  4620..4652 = 1.08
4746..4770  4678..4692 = 1.05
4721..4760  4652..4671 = 1.06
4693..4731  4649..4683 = 1.01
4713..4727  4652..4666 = 1.04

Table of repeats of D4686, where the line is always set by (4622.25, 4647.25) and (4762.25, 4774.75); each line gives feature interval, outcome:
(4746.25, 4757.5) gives -0.2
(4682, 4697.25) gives 0.2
